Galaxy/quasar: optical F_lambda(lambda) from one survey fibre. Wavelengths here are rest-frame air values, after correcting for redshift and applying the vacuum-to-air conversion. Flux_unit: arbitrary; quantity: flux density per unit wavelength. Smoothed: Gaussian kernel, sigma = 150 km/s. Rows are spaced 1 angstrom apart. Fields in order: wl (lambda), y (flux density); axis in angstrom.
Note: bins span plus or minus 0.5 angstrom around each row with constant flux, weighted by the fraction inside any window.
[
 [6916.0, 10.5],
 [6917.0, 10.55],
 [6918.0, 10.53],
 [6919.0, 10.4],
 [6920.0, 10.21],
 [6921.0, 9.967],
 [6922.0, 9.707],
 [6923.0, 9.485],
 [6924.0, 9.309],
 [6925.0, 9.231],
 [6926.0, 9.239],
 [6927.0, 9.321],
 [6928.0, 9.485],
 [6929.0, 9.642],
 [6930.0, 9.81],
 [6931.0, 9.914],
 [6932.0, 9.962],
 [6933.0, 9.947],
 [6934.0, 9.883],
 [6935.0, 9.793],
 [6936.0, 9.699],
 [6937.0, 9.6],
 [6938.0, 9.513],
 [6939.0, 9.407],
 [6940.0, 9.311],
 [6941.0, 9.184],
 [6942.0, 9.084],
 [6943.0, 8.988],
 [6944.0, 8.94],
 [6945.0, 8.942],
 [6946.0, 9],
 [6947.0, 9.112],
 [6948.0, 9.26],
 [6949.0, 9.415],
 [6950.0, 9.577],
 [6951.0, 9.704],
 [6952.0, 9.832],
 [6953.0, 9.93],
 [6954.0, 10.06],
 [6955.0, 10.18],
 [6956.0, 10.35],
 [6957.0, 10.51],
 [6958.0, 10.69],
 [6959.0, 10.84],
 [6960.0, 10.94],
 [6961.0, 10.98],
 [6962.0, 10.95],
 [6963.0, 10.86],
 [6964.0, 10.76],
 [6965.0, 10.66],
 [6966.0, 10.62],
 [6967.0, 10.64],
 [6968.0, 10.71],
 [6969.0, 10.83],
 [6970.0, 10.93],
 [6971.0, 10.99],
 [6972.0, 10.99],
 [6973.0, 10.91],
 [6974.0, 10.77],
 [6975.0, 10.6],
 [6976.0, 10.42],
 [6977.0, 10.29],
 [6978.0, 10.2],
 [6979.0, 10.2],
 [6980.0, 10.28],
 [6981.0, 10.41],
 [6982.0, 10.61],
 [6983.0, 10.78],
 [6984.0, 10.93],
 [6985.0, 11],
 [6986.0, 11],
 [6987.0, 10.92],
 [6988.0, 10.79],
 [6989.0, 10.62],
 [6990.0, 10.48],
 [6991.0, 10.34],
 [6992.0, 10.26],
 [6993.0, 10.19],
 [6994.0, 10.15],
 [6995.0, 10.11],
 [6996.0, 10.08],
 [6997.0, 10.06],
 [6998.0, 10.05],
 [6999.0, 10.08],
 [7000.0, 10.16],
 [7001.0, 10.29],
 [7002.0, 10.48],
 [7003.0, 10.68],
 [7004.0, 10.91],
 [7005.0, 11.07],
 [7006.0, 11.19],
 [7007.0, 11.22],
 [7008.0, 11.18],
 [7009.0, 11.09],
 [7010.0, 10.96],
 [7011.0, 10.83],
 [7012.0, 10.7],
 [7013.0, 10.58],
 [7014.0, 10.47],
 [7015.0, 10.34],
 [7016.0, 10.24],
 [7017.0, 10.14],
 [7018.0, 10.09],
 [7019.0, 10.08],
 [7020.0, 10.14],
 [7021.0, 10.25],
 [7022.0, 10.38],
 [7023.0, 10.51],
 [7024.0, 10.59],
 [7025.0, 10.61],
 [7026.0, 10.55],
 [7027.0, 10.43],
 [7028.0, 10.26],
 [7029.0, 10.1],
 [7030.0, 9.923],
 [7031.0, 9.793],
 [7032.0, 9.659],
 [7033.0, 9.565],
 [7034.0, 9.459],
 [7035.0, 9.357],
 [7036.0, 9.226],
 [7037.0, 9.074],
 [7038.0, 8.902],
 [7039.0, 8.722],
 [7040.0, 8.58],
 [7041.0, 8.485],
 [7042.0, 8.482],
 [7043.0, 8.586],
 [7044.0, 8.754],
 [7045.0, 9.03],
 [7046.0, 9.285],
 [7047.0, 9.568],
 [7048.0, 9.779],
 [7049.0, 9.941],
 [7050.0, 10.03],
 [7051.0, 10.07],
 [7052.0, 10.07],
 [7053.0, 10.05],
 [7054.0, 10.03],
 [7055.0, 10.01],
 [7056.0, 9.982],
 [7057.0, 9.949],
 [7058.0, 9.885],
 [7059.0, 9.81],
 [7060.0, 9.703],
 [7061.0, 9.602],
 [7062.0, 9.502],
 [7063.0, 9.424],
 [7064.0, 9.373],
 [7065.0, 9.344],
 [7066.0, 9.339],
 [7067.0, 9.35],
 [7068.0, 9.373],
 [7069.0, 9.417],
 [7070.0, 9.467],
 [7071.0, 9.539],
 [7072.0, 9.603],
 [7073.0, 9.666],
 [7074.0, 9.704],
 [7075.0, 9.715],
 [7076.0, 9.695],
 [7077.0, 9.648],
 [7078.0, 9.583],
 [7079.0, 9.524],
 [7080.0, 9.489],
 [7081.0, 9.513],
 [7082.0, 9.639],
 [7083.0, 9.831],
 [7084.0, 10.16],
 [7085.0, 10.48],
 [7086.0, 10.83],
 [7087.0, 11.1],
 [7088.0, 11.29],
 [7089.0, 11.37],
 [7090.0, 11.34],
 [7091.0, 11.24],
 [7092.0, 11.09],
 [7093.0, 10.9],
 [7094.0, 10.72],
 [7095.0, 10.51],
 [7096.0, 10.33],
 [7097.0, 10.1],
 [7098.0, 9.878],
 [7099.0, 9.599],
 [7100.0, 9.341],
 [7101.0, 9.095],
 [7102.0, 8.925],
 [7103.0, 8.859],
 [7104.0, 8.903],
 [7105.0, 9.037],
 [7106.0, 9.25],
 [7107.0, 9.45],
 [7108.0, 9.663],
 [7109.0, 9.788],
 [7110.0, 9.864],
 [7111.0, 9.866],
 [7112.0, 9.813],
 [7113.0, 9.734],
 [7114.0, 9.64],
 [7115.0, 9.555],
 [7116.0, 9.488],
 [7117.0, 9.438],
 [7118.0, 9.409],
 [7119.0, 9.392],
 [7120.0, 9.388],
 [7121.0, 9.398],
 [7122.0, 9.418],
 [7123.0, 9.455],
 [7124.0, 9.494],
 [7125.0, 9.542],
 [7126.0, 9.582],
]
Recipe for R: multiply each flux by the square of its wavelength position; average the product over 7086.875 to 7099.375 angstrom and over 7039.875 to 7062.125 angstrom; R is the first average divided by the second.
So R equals 1.14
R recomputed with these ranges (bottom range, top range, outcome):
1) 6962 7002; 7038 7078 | 0.92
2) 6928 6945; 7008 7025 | 1.13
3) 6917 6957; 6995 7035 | 1.10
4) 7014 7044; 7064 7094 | 1.05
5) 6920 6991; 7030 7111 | 0.99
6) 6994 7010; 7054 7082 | 0.93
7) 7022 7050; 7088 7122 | 1.05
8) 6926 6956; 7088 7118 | 1.09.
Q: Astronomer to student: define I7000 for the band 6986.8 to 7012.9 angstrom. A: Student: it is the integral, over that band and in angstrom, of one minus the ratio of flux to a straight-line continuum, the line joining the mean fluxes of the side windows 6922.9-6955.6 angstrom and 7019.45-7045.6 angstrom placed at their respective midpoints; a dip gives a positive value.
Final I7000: -2.7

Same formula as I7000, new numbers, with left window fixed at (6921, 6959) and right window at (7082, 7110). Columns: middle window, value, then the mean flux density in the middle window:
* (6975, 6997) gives -1.6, 10.5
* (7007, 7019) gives -0.9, 10.6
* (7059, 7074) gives 0.8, 9.5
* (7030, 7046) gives 1.4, 9.08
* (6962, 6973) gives -1.3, 10.8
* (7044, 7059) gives 0.2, 9.8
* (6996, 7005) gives -0.5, 10.4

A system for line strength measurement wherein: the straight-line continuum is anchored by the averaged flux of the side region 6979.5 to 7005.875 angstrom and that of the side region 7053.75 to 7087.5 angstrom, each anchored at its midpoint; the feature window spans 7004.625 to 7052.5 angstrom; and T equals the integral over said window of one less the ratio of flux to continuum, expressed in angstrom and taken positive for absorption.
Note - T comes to 0.9 angstrom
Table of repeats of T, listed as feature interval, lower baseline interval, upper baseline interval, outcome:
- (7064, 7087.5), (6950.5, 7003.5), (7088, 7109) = 0.9 angstrom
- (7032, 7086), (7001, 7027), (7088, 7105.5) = 4.2 angstrom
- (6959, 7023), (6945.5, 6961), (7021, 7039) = -4.2 angstrom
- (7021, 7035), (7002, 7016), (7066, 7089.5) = 0.6 angstrom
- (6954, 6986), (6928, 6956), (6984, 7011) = -1.9 angstrom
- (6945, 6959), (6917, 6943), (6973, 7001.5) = 0.2 angstrom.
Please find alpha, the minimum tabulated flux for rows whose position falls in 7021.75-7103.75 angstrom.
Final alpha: 8.482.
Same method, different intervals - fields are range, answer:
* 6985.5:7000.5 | 10.05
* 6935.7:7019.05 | 8.94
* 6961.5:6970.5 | 10.62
